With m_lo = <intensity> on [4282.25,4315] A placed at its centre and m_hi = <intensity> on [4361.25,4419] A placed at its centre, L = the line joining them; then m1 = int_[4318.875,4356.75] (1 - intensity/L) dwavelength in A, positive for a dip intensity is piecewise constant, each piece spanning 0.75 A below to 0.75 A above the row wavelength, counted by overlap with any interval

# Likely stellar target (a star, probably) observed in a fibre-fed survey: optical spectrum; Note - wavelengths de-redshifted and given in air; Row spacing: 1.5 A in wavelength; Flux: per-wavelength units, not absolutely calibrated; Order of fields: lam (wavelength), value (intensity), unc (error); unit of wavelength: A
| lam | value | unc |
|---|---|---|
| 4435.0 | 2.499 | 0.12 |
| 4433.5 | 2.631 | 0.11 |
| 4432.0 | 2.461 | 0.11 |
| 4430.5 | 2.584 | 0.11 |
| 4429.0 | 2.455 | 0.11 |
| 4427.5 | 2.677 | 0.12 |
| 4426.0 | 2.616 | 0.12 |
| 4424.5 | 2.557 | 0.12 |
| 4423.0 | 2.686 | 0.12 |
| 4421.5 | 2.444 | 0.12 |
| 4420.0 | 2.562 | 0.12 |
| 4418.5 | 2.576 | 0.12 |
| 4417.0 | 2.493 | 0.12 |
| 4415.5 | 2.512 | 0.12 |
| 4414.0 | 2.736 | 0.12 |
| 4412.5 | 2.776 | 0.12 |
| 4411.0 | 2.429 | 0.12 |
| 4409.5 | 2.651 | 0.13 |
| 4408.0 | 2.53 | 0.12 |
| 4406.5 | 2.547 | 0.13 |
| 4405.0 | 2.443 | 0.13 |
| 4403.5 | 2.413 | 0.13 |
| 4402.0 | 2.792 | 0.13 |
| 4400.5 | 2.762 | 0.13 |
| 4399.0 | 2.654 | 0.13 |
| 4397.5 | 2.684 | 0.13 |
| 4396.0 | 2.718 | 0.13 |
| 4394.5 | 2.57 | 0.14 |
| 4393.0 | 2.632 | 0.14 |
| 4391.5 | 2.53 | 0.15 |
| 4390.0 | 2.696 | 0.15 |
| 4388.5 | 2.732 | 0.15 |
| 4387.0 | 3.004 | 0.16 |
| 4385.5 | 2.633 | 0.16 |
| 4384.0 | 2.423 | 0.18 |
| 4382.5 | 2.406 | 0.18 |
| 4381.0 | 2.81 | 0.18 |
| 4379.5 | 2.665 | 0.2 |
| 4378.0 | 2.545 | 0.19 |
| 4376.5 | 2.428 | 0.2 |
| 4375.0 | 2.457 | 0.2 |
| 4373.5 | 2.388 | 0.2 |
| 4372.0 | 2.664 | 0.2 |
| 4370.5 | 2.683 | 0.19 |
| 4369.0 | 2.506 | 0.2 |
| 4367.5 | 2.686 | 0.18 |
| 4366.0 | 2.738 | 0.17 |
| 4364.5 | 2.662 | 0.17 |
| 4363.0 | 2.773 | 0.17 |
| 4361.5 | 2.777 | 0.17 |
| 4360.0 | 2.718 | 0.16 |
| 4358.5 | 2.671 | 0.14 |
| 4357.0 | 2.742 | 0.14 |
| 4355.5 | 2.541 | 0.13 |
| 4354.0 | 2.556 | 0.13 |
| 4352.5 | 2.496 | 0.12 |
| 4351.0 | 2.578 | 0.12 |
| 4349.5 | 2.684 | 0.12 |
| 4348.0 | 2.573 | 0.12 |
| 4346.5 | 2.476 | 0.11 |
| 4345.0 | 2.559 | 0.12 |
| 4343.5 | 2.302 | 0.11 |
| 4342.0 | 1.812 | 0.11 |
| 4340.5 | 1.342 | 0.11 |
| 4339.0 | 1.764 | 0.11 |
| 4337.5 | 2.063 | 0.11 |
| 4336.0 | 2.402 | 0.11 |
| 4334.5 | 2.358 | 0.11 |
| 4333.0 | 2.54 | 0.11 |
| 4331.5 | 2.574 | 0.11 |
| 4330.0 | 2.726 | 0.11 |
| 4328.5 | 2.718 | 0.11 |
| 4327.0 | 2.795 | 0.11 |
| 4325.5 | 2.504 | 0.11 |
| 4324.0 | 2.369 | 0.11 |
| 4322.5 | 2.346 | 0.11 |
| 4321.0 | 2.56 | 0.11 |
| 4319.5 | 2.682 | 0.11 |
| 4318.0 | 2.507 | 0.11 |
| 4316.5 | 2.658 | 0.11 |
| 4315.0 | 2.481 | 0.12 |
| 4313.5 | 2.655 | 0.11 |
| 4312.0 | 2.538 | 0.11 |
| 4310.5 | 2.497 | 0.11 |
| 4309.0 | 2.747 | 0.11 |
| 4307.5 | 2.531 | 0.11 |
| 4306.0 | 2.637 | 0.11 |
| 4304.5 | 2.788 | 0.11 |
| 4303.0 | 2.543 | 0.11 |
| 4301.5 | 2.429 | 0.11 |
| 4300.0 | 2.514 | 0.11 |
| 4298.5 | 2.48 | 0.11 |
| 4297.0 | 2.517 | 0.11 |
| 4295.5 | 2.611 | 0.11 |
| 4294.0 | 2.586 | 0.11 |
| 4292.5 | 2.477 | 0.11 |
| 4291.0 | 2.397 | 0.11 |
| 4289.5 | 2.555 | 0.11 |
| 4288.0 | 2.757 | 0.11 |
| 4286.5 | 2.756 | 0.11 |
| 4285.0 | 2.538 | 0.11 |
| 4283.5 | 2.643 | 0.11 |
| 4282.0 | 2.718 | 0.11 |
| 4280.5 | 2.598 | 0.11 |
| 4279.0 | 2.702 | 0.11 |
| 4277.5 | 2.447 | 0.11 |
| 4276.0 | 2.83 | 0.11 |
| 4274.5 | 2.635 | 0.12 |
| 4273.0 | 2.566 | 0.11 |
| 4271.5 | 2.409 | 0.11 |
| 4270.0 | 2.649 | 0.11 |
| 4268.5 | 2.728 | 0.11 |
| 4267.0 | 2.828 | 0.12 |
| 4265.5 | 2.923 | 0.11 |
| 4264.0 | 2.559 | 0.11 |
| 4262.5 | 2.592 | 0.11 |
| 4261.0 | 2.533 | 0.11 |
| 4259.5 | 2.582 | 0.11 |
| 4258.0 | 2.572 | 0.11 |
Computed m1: 2.6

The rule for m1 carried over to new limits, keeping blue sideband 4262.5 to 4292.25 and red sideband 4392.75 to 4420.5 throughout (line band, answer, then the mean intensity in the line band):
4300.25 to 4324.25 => 0.6 A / 2.56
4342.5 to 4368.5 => 0.1 A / 2.61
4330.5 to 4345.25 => 2.6 A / 2.17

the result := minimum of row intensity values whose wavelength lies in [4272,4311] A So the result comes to 2.397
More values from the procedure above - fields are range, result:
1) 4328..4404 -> 1.342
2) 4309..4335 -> 2.346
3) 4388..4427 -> 2.413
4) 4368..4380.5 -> 2.388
